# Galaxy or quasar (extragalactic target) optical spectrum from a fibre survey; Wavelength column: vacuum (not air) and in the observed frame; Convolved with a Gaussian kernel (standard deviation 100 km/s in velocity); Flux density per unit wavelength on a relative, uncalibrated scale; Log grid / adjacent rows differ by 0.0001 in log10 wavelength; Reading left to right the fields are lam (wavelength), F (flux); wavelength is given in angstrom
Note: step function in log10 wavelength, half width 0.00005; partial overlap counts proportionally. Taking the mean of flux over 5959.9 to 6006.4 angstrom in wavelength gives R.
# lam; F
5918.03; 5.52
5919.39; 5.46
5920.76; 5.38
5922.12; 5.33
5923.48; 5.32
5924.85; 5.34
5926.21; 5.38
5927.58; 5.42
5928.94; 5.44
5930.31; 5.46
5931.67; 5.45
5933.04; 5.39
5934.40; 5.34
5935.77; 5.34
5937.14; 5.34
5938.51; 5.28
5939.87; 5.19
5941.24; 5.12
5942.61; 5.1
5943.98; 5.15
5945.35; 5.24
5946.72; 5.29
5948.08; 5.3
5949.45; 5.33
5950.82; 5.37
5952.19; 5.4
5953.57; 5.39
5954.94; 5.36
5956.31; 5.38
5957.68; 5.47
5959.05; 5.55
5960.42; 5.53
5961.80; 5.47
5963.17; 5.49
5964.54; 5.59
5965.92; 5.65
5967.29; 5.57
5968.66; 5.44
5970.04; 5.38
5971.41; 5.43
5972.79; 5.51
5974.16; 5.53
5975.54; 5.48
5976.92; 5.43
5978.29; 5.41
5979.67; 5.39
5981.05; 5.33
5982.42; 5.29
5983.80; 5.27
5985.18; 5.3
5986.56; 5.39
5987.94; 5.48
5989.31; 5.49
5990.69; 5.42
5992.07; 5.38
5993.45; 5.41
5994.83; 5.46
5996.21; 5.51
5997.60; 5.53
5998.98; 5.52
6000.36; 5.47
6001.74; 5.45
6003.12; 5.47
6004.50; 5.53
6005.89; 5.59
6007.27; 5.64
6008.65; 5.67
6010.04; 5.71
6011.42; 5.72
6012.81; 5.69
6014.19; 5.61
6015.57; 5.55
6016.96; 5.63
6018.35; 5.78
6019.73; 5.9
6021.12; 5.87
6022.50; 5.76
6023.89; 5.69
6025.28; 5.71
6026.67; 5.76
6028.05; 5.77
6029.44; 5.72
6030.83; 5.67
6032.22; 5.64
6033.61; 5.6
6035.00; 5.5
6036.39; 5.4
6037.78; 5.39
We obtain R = 5.46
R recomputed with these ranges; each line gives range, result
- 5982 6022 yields 5.55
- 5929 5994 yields 5.39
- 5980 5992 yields 5.37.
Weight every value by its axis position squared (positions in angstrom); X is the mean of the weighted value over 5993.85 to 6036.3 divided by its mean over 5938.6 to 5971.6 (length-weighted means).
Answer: 1.07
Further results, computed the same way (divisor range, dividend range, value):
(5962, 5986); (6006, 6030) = 1.07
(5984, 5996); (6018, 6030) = 1.08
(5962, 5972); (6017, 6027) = 1.07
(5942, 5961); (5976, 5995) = 1.02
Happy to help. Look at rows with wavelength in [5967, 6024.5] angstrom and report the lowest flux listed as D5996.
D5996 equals 5.27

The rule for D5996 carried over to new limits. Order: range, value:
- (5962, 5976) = 5.38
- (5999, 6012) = 5.45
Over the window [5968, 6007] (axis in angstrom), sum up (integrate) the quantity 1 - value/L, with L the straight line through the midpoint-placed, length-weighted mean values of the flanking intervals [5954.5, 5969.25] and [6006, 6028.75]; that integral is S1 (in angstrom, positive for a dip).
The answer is 1.1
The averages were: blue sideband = 5.51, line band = 5.44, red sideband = 5.71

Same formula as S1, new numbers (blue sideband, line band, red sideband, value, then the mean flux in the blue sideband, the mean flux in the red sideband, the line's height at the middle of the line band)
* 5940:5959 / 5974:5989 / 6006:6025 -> 0.3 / 5.3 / 5.71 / 5.5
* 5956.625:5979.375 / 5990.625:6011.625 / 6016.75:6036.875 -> 0.3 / 5.49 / 5.7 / 5.61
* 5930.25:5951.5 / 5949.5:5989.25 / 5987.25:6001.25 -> -0.4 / 5.29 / 5.47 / 5.39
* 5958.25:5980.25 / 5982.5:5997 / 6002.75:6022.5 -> 0.4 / 5.49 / 5.68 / 5.58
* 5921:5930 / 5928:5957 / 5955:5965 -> 0.6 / 5.38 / 5.49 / 5.43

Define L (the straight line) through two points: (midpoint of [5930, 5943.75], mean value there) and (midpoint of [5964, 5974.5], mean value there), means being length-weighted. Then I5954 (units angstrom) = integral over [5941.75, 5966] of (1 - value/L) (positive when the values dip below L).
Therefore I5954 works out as 0.1 angstrom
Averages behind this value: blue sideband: 5.29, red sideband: 5.51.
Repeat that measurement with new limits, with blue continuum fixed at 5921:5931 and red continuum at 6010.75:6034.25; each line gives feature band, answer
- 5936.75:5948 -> 0.5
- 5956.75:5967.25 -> -0.1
